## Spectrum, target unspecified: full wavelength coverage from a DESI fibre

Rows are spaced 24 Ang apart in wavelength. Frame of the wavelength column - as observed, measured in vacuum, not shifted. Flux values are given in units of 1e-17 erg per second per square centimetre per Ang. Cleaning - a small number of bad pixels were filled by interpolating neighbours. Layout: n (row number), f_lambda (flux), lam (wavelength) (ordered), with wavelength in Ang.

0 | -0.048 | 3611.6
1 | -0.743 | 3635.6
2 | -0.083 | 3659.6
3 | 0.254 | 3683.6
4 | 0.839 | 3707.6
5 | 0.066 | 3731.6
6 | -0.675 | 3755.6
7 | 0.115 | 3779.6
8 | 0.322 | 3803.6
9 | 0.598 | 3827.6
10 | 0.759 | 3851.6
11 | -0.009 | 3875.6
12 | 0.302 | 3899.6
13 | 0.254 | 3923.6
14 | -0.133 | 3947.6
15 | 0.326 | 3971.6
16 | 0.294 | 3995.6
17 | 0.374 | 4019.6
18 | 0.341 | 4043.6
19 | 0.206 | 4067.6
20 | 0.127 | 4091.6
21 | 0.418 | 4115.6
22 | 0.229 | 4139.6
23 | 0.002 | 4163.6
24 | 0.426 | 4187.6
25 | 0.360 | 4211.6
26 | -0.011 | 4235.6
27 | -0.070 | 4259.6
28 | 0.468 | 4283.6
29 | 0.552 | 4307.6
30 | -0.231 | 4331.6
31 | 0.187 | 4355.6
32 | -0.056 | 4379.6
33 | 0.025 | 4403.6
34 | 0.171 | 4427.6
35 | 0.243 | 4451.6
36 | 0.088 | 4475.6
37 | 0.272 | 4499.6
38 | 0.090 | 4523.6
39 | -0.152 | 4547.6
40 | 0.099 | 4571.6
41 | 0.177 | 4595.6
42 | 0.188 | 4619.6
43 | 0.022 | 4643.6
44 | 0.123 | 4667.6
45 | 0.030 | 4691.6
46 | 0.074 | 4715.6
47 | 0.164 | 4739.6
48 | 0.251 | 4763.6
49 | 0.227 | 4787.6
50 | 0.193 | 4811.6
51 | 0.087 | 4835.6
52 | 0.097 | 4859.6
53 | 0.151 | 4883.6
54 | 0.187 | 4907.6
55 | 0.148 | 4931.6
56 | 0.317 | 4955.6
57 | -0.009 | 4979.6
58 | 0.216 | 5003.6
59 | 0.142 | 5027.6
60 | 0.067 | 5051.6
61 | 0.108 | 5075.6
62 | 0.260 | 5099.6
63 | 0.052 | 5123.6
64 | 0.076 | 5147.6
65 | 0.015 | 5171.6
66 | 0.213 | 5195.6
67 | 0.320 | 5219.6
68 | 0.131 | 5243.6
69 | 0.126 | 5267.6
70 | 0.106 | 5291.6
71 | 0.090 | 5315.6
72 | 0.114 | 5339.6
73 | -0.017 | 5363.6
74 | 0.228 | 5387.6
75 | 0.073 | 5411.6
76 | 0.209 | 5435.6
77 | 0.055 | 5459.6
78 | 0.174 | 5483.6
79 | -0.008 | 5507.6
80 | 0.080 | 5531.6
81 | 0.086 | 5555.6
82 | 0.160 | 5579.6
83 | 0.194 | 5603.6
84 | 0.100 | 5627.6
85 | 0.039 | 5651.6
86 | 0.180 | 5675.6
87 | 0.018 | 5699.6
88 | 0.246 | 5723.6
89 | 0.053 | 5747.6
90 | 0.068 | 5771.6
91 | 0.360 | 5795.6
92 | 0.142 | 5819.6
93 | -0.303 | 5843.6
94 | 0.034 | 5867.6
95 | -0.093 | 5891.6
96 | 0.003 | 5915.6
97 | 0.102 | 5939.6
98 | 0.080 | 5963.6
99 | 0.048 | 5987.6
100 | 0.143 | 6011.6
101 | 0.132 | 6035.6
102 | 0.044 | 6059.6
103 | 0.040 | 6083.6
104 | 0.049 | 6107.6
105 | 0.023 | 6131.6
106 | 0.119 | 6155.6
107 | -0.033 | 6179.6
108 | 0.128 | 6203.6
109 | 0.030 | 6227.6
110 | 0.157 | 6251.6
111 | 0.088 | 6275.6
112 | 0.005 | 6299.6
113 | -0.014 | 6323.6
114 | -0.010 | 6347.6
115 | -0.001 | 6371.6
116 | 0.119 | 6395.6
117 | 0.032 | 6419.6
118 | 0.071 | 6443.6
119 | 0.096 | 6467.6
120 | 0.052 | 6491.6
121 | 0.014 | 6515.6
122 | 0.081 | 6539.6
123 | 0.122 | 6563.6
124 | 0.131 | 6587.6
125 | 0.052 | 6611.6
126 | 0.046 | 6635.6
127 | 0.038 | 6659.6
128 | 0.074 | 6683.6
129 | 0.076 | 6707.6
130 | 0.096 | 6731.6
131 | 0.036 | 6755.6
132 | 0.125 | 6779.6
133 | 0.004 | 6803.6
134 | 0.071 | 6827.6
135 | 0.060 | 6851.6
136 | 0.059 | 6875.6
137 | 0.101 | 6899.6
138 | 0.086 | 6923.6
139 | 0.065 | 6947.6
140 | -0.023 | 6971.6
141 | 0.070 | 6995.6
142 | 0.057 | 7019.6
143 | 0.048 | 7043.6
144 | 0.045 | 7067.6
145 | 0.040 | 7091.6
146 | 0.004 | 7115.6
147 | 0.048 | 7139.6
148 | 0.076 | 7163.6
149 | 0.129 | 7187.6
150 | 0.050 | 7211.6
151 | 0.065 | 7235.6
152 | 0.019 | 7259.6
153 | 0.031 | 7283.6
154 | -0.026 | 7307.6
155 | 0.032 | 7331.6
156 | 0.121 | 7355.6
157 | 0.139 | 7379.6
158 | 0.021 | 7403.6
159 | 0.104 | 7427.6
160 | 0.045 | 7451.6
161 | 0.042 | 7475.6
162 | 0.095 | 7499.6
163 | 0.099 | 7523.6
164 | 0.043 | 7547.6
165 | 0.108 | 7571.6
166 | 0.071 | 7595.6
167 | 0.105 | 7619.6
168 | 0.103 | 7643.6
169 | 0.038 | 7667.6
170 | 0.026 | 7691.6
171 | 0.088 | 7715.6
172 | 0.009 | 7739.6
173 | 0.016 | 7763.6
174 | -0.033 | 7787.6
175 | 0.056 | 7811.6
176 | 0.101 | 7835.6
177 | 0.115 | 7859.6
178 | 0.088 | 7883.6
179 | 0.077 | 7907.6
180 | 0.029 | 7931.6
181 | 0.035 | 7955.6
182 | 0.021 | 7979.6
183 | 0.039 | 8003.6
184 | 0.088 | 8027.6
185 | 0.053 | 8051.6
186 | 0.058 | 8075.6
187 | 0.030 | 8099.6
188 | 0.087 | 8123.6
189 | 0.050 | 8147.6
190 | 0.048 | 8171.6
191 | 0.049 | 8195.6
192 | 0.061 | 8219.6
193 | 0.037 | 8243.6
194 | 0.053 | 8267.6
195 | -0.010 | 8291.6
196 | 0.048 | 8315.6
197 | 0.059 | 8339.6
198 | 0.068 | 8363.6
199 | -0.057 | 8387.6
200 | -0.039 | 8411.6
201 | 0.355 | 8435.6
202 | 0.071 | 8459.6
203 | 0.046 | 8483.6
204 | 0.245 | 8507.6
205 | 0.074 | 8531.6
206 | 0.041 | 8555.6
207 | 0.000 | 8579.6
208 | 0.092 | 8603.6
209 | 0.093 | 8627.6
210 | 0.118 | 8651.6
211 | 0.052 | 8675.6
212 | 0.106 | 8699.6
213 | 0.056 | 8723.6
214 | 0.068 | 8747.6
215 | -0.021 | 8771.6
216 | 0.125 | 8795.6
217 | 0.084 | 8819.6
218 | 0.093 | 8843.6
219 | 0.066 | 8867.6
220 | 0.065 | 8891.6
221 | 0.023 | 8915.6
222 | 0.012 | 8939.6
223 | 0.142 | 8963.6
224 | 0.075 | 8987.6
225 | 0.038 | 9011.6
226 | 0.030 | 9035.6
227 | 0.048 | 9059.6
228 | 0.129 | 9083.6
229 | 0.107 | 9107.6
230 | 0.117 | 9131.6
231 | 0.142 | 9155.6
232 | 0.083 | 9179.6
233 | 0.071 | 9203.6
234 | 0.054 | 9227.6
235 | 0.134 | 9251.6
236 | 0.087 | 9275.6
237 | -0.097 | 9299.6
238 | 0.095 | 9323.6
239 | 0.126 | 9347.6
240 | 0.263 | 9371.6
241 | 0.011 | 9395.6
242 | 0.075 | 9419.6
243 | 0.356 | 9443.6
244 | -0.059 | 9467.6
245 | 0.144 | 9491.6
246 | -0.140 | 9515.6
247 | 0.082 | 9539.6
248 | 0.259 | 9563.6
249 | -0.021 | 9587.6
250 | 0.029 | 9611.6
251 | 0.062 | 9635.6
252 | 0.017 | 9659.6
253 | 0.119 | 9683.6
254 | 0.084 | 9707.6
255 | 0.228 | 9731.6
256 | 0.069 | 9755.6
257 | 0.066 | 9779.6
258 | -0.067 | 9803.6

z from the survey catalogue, 1.283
